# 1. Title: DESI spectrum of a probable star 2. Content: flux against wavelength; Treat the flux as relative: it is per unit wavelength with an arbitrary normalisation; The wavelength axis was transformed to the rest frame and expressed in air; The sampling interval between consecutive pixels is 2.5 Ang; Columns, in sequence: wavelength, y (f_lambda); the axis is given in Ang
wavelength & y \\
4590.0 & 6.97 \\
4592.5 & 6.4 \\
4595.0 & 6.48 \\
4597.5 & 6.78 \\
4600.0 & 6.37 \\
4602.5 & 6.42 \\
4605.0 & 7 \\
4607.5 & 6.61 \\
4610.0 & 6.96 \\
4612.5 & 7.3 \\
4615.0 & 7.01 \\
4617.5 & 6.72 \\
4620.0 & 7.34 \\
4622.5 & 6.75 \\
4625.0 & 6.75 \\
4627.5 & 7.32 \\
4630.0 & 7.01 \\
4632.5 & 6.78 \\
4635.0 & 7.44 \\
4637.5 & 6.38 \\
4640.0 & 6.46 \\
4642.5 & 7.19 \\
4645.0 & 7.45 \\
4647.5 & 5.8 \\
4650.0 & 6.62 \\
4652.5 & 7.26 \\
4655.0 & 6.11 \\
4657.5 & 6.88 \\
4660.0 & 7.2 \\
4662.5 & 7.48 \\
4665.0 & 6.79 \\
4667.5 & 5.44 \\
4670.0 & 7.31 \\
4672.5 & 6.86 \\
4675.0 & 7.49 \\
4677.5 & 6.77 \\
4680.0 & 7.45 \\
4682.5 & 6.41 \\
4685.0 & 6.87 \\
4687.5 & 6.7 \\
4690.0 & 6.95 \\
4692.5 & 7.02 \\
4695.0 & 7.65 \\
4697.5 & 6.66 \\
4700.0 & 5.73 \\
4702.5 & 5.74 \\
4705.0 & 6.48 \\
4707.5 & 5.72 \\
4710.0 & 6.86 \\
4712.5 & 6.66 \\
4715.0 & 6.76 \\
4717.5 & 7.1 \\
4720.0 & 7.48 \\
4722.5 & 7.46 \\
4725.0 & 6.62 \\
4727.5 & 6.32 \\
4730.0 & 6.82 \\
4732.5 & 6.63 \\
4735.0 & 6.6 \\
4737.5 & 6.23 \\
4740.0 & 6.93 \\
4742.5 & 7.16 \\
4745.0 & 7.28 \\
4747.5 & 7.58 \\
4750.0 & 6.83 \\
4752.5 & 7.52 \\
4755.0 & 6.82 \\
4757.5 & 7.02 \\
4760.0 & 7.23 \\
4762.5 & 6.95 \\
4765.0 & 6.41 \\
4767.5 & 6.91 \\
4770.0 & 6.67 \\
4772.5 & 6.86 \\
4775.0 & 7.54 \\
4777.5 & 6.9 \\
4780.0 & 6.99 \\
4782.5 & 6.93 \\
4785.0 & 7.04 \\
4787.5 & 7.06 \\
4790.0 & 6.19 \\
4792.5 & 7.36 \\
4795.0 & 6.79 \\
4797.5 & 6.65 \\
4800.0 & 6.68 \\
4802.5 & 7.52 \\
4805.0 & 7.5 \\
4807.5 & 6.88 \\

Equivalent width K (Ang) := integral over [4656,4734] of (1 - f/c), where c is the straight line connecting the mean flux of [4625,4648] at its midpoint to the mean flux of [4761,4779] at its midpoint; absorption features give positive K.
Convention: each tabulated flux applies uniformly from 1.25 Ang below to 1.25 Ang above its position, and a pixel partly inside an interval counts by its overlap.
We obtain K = 1.3 Ang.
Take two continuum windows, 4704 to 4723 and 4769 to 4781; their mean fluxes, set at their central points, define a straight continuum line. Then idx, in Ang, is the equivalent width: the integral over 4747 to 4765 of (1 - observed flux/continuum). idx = -0.3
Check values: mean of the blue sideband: 6.79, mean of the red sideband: 7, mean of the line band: 7.07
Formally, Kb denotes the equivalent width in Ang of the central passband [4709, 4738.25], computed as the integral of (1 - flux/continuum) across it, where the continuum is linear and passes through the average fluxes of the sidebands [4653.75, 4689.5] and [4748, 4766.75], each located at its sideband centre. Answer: 0.5 Ang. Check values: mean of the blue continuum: 6.84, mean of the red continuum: 6.99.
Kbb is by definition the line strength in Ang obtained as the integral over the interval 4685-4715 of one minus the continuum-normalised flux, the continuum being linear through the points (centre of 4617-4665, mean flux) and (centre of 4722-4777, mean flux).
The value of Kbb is 1.4 Ang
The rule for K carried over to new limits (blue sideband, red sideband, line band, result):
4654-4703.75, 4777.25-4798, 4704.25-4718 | 0.48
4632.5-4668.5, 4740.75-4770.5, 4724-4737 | 0.74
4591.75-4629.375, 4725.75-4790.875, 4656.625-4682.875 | -0.30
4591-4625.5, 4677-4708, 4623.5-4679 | -1.20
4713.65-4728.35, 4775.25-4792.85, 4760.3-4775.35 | 0.16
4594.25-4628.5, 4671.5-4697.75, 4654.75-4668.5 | 0.47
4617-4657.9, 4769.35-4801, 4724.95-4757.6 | -0.02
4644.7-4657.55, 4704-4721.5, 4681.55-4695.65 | -0.48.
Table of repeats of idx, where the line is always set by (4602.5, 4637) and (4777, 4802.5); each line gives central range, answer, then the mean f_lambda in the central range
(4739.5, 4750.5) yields -0.5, 7.19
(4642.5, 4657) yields 0.5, 6.71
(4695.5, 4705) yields 1.0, 6.23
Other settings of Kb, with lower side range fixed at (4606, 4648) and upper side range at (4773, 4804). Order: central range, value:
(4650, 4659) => 0.24 Ang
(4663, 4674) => 0.40 Ang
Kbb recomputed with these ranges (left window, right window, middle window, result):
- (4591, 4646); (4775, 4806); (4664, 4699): 0.1 Ang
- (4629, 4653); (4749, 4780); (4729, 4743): 0.5 Ang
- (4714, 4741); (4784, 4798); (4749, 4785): -0.7 Ang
